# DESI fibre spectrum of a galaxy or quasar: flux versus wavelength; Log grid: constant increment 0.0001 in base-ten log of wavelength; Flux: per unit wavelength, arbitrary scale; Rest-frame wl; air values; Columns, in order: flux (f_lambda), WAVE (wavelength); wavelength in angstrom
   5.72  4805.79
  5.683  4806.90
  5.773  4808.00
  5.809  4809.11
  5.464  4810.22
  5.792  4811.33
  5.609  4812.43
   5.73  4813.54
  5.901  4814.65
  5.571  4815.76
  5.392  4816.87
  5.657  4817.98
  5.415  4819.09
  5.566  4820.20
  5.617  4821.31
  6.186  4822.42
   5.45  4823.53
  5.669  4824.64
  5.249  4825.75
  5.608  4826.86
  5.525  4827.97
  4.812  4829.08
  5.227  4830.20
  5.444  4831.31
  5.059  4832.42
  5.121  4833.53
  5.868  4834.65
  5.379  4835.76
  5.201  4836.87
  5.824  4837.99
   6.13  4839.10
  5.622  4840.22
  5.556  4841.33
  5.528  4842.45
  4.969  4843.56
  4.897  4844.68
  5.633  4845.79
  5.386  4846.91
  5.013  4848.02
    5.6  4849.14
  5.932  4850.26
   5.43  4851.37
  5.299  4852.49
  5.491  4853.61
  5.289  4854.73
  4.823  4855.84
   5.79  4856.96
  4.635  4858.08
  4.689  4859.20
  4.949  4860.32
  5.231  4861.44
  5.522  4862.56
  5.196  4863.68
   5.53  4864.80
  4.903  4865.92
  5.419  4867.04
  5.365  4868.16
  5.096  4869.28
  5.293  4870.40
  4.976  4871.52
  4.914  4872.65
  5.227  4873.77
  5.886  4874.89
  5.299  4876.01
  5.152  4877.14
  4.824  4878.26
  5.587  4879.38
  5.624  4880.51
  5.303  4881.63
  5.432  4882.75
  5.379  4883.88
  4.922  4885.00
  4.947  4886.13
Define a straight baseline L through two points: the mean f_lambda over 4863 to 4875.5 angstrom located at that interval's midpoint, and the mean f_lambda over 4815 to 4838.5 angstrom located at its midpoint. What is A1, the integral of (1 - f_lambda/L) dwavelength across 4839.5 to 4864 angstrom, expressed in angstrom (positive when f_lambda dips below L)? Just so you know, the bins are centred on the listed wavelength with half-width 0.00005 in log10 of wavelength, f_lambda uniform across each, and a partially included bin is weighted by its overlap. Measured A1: 0.21 angstrom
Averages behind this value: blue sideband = 5.47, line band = 5.3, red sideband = 5.26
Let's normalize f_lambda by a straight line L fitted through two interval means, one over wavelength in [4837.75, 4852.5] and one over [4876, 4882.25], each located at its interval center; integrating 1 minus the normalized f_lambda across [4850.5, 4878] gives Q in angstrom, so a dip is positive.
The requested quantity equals 0.78 angstrom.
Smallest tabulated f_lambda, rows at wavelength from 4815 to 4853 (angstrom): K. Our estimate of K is 4.812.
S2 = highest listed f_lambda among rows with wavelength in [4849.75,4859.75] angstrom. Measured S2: 5.932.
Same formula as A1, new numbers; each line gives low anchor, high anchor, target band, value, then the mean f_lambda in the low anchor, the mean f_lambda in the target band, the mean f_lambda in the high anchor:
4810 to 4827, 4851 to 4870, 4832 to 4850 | -0.1 angstrom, 5.62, 5.43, 5.21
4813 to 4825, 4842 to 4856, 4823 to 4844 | 0.2 angstrom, 5.65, 5.44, 5.35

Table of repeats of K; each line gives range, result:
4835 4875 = 4.635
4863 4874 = 4.903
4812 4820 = 5.392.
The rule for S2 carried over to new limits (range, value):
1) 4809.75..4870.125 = 6.186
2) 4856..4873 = 5.79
